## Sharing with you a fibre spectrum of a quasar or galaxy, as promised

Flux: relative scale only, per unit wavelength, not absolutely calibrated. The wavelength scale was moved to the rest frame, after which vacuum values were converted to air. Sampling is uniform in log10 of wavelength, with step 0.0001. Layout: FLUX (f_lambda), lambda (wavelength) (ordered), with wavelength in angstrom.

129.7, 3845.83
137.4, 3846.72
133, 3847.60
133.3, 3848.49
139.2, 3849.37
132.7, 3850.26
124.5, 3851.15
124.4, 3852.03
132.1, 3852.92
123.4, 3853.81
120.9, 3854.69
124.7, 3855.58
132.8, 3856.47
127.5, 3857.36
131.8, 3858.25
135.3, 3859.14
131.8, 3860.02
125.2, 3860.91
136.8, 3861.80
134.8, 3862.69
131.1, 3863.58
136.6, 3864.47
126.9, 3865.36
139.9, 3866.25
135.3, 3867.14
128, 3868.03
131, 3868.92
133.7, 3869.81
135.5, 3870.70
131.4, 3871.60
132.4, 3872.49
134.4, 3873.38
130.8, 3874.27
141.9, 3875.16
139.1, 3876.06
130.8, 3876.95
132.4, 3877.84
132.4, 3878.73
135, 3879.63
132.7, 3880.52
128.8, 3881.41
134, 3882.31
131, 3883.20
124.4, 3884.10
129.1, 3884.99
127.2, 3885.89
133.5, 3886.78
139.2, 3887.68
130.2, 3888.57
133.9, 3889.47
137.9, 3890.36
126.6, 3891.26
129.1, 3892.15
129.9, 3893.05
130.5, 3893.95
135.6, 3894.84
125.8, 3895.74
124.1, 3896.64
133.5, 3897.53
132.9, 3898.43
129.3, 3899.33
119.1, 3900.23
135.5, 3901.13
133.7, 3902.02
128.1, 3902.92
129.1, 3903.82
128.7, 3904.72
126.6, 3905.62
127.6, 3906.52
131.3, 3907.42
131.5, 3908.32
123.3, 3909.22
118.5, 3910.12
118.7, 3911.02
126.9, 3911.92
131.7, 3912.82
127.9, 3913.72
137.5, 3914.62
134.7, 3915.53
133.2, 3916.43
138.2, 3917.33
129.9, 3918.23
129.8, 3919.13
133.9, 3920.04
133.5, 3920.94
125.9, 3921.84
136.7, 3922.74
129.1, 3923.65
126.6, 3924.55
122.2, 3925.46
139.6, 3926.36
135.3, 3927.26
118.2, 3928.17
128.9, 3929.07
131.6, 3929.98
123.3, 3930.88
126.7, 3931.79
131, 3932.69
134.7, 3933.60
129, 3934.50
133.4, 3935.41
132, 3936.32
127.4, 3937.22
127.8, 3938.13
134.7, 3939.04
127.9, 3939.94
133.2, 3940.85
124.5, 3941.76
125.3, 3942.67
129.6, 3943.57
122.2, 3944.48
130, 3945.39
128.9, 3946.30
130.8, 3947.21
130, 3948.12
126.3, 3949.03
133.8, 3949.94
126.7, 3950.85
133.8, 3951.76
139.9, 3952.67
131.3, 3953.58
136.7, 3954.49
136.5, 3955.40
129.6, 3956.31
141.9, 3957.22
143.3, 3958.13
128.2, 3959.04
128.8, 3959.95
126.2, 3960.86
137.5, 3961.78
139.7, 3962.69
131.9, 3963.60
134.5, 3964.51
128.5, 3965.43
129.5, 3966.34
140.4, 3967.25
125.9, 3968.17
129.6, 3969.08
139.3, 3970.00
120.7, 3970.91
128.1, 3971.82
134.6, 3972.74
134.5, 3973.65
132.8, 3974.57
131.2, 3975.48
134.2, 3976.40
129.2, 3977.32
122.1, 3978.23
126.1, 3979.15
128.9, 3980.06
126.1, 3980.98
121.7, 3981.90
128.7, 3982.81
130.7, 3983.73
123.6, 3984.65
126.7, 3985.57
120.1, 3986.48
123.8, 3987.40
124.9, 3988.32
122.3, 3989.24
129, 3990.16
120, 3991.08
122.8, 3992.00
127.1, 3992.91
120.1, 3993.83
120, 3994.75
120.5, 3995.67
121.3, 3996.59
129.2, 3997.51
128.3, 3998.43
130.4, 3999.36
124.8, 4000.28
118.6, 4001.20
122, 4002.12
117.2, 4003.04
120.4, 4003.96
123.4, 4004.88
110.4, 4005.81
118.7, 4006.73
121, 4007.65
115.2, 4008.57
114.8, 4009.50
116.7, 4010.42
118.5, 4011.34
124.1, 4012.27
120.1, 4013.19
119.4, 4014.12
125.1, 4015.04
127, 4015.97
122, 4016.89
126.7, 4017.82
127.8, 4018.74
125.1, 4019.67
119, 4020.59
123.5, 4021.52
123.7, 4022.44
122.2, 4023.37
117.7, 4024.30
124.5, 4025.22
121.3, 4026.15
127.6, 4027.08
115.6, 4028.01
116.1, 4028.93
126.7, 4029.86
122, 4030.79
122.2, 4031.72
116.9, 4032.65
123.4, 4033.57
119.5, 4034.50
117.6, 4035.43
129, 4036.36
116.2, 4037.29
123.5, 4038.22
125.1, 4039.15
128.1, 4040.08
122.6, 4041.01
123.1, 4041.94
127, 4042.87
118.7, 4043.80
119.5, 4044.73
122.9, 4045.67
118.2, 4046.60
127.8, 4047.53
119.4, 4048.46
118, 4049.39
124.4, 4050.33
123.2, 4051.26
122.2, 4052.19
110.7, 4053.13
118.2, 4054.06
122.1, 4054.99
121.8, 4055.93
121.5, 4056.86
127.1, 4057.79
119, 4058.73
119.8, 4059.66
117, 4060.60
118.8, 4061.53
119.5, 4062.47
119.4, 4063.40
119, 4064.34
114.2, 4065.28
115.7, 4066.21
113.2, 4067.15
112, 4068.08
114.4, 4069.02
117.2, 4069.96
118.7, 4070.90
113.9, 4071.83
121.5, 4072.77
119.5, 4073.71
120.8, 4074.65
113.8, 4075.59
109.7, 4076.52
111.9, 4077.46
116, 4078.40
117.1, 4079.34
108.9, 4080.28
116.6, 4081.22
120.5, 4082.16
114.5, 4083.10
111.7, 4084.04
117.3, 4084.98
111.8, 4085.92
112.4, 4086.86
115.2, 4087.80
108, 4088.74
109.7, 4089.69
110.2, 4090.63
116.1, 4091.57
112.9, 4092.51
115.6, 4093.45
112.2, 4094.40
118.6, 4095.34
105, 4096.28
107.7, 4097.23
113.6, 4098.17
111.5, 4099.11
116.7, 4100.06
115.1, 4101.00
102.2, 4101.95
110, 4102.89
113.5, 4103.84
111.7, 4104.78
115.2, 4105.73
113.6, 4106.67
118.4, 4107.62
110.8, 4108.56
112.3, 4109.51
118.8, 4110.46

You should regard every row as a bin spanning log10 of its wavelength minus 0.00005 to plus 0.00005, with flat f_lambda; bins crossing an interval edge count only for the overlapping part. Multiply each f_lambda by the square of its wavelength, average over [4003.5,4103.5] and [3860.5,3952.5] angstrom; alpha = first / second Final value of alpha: 0.97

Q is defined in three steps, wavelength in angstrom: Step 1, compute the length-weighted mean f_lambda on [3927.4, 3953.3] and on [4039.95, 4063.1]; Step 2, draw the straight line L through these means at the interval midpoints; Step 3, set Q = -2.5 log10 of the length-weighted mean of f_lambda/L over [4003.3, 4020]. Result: 0.03 mag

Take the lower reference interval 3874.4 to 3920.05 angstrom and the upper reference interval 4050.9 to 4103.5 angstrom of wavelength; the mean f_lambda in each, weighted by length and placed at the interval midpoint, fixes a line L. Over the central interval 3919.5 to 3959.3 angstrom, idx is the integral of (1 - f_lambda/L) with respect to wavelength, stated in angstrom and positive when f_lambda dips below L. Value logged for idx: -1.15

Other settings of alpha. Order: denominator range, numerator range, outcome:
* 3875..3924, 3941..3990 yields 1.03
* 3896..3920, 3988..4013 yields 0.98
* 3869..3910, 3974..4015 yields 0.99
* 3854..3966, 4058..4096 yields 0.96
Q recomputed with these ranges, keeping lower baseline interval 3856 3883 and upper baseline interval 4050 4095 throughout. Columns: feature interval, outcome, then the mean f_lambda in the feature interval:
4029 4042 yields -0.03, 122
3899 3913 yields 0.02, 127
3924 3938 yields -0.01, 129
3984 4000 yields -0.01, 124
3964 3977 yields -0.06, 132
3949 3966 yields -0.07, 134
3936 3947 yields -0.01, 129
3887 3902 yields 0.00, 131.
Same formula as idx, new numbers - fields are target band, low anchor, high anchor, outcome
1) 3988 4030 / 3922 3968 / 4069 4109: 0.47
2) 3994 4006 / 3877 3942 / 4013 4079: 0.14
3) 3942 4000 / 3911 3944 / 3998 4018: -1.80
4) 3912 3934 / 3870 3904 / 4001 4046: -0.31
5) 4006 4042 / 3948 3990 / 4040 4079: 0.52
